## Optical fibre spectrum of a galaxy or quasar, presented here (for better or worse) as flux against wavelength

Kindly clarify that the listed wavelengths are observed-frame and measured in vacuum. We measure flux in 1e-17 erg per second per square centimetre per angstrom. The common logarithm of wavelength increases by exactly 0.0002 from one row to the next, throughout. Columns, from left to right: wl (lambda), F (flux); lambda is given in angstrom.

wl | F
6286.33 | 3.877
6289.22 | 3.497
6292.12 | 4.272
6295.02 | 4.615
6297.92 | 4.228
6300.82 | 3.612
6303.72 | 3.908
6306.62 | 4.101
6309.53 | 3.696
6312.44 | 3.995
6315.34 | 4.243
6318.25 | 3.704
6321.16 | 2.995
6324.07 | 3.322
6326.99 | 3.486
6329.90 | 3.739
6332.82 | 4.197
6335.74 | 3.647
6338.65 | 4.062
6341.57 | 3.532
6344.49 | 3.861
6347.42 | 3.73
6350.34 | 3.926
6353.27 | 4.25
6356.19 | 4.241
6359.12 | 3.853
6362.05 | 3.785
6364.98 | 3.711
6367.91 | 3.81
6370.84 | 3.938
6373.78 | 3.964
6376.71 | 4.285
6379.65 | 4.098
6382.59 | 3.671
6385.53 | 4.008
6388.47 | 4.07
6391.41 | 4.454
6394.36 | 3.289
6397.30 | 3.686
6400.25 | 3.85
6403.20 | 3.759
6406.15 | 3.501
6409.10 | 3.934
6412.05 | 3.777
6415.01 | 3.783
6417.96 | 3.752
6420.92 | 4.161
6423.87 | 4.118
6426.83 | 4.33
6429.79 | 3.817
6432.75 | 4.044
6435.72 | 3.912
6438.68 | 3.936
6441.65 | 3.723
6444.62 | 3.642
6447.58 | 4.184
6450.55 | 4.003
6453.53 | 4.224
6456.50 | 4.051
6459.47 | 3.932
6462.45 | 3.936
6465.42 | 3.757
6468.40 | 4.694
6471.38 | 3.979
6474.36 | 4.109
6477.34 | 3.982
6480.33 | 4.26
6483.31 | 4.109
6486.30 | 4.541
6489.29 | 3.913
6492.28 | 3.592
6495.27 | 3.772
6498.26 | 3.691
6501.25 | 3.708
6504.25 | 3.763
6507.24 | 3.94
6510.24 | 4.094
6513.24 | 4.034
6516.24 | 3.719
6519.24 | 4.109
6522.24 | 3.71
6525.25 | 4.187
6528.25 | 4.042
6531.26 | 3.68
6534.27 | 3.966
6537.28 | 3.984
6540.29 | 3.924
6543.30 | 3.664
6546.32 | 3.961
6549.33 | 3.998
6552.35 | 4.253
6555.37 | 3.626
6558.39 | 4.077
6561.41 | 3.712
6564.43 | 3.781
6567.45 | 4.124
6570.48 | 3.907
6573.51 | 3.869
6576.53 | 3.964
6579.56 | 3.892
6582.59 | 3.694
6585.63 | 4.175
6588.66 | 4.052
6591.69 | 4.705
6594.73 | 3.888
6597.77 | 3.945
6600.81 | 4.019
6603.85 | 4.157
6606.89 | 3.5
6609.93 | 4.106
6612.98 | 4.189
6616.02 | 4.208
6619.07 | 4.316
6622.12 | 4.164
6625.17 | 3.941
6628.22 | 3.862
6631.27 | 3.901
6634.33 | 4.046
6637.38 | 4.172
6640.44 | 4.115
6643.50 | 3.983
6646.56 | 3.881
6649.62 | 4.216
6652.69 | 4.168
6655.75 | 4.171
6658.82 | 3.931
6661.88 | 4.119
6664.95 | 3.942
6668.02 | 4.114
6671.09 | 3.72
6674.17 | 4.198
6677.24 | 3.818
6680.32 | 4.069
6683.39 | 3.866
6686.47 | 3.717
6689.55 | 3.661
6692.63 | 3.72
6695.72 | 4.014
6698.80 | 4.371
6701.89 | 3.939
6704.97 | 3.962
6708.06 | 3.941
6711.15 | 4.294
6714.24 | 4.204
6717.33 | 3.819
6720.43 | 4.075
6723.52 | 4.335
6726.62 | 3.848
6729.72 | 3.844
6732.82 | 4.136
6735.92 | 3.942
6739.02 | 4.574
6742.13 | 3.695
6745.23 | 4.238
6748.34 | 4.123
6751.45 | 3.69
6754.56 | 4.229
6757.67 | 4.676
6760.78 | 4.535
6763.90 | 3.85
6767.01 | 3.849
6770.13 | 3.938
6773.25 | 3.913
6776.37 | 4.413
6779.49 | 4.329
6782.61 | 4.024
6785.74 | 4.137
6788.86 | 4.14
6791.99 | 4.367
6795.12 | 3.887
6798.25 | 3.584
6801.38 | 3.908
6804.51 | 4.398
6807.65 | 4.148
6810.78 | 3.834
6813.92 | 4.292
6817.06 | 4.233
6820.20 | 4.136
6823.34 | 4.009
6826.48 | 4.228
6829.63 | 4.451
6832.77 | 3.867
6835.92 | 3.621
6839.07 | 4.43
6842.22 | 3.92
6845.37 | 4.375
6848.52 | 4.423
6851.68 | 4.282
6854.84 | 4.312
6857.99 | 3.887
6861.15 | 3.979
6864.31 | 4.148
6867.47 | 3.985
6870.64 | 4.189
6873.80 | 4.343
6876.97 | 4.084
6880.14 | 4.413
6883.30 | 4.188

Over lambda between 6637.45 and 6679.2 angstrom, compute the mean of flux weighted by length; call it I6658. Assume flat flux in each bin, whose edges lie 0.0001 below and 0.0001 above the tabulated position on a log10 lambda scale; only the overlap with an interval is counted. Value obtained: 4.03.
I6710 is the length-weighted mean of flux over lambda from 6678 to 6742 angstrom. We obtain 4.01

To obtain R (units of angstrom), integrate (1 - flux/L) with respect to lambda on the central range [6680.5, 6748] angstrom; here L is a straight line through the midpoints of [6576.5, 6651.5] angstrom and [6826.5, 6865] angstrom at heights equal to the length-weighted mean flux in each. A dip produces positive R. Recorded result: 1.2 angstrom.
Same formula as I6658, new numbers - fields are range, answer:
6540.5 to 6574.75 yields 3.91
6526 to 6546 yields 3.89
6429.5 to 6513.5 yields 3.98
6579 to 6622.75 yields 4.07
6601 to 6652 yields 4.05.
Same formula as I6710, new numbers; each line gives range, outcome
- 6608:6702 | 4.02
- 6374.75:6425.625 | 3.9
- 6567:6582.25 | 3.92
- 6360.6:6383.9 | 3.91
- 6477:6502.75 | 3.95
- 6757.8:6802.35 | 4.08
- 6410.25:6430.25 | 3.97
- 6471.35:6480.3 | 4.07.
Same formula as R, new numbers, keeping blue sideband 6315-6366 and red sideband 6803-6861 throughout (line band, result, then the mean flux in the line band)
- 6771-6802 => 0.35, 4.07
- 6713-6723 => 0.02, 4.06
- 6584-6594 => -0.75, 4.27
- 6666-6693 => 1.04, 3.88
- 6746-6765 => -0.46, 4.19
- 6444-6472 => -1.31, 4.06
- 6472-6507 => -0.48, 3.95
